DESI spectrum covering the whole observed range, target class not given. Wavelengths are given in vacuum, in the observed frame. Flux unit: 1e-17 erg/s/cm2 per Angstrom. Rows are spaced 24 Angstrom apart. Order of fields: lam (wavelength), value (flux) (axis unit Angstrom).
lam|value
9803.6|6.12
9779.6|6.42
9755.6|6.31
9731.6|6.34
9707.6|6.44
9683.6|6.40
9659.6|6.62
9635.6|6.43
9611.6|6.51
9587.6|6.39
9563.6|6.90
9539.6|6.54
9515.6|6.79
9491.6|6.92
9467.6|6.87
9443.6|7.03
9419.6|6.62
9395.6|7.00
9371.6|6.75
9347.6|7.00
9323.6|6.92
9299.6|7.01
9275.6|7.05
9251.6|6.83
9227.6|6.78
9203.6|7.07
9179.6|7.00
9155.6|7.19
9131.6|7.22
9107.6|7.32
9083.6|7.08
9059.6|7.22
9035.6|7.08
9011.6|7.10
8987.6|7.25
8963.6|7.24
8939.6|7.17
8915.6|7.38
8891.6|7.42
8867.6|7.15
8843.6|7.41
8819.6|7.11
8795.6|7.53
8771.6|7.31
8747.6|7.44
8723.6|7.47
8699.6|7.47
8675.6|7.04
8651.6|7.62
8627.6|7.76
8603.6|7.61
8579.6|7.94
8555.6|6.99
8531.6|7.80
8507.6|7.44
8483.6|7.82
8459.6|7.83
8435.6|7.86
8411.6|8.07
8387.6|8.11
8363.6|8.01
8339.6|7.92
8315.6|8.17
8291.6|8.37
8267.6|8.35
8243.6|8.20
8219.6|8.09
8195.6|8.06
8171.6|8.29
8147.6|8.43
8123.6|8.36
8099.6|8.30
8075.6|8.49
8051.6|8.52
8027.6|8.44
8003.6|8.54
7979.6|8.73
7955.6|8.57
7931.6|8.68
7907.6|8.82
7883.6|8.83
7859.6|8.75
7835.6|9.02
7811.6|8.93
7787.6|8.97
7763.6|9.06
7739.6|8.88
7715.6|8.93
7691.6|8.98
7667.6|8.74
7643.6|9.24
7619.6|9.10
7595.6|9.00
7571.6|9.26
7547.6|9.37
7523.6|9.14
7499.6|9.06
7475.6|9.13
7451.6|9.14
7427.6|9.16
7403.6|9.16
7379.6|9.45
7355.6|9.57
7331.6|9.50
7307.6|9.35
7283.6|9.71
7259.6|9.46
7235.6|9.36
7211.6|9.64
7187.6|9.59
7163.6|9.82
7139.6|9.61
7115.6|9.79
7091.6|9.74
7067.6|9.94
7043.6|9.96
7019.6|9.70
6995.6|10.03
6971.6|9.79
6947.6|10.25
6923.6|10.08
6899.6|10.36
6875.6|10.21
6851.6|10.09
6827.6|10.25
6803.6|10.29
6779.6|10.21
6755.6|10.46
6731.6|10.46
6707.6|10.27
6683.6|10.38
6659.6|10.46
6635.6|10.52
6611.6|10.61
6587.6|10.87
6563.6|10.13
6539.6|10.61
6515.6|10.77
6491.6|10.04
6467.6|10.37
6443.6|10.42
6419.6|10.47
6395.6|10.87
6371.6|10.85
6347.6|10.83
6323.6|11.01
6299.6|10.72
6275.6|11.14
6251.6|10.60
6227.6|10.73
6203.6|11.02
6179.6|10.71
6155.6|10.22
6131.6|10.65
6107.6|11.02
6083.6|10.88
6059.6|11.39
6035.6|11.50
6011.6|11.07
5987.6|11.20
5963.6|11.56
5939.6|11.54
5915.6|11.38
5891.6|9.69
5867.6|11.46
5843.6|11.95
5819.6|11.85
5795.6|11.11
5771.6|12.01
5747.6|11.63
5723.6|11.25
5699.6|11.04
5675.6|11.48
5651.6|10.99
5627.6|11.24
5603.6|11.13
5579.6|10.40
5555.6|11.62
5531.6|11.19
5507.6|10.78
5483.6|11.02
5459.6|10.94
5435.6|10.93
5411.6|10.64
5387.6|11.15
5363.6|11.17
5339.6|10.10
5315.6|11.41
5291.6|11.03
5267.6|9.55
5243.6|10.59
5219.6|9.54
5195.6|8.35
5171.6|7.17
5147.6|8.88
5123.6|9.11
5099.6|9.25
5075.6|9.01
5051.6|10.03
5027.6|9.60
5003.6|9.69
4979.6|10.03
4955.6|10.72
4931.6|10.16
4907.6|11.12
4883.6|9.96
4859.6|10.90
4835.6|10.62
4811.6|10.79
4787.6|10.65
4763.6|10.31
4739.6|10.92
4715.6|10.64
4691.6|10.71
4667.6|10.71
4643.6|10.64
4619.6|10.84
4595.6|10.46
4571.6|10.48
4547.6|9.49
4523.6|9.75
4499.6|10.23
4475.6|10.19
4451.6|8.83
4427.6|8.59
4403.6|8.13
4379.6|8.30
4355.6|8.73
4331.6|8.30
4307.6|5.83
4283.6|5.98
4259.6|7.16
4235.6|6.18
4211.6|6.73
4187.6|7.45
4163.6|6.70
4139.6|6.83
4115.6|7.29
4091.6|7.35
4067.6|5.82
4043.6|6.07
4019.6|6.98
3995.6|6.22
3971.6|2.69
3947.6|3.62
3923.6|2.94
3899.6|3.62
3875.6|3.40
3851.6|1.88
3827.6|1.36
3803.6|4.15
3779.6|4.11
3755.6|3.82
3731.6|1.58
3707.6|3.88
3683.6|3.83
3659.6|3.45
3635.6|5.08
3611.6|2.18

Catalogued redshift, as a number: 0.000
